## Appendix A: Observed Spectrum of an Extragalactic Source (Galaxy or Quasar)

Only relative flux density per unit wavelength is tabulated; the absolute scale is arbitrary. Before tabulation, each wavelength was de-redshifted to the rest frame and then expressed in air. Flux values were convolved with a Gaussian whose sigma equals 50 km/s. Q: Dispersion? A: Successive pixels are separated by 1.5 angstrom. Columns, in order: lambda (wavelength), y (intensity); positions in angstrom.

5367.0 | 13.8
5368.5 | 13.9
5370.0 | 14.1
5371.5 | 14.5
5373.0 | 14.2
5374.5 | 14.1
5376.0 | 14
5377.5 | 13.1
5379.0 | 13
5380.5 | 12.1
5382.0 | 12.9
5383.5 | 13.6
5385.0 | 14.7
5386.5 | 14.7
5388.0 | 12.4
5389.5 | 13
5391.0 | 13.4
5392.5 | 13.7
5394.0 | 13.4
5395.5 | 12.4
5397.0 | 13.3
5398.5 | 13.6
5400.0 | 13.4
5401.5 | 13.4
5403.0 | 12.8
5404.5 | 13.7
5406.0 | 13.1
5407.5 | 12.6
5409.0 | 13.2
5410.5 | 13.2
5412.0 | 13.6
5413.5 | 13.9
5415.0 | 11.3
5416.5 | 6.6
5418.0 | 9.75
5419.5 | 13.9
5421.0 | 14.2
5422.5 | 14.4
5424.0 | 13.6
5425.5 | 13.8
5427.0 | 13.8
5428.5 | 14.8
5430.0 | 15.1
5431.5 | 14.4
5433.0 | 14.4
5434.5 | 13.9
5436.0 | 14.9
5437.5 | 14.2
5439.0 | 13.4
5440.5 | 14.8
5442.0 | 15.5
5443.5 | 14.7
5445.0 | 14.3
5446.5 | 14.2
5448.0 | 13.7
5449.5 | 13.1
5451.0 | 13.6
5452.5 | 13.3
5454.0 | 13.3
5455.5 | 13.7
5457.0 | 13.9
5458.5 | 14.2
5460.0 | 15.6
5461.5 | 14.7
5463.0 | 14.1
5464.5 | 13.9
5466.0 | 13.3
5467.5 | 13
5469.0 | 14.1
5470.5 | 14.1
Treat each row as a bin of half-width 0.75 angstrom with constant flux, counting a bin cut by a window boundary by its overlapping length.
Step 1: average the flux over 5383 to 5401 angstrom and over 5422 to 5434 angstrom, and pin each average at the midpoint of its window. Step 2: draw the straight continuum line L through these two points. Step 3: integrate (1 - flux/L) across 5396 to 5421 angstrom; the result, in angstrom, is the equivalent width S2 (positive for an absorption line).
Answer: 2.2 angstrom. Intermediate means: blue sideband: 13.5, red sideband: 14.3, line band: 12.6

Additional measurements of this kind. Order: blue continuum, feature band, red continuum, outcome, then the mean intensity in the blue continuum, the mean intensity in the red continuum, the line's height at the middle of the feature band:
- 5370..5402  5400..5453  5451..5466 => 1.0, 13.5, 14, 13.8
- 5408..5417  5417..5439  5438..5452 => -1.2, 12.1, 14.1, 13.1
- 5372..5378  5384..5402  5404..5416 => -0.1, 13.9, 12.9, 13.4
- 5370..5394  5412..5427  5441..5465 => 1.5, 13.6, 14.1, 13.9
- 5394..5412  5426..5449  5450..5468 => -1.3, 13.2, 13.9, 13.6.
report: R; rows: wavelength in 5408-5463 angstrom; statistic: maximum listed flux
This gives 15.6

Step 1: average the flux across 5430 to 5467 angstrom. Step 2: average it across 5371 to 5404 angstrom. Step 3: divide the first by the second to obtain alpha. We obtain 1.05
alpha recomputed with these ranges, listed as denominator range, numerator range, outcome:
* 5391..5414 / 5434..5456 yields 1.06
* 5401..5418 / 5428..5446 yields 1.18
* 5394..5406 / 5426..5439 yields 1.09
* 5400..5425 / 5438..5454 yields 1.10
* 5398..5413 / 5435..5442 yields 1.09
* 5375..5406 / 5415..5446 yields 1.03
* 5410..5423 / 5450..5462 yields 1.14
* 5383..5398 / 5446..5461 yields 1.03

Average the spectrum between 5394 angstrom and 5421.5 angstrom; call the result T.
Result 12.7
